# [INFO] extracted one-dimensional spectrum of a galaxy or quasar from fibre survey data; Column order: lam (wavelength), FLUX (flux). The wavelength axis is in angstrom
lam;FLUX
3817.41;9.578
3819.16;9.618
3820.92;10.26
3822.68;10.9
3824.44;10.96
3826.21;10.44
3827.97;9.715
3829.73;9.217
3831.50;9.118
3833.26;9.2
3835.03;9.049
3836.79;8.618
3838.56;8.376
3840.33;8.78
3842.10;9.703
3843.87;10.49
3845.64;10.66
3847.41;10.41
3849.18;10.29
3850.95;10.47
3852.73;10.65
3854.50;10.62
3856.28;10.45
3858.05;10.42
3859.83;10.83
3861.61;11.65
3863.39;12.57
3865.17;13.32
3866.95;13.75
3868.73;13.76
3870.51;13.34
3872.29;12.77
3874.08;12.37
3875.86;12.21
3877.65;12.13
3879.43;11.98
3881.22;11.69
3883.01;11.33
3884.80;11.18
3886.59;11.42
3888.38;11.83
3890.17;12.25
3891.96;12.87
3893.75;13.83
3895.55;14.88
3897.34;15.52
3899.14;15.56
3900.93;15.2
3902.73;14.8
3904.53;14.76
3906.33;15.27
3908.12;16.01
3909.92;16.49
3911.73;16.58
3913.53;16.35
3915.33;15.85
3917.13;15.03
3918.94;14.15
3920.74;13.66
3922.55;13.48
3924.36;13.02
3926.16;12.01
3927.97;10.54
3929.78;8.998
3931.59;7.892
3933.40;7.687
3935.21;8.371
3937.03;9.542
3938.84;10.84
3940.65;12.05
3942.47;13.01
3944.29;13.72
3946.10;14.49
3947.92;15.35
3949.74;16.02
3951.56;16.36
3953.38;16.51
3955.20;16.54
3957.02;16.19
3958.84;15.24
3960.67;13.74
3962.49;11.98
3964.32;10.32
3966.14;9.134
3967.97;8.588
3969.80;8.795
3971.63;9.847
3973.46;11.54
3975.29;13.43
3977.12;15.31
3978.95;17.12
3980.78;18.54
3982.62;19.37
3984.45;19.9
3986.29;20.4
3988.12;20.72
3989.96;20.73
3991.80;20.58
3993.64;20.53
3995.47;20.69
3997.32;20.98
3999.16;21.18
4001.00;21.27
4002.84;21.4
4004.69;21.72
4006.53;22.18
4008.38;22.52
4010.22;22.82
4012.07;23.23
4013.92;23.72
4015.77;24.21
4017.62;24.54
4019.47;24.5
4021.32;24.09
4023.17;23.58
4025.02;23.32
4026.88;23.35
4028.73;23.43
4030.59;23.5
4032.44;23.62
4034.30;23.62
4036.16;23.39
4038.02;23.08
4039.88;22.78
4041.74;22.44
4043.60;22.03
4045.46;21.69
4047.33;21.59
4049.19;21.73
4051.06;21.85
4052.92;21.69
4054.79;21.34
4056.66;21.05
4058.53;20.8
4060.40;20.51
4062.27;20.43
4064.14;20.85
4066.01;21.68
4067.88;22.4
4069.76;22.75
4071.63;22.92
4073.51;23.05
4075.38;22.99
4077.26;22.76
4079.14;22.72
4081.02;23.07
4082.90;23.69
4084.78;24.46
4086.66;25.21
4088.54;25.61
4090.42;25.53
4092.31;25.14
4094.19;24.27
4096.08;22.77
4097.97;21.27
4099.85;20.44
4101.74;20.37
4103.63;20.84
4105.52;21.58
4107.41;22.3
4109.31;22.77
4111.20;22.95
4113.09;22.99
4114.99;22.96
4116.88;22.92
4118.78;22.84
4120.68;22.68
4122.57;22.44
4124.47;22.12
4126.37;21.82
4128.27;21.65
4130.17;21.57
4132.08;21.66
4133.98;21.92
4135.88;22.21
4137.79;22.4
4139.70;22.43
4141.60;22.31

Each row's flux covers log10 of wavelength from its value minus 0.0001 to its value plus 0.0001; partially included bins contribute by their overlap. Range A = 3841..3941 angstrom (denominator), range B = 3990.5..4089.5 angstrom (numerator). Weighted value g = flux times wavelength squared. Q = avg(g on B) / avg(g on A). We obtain 2.0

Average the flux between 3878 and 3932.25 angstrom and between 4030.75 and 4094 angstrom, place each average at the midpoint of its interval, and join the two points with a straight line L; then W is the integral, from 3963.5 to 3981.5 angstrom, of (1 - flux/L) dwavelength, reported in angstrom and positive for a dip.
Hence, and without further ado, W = 5.5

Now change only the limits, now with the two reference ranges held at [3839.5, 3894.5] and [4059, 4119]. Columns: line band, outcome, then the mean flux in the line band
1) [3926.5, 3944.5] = 5.82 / 10.2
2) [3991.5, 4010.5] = -3.23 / 21.4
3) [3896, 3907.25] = -1.55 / 15.2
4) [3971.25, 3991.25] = 0.14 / 17.3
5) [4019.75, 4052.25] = -4.67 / 22.9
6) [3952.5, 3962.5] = 0.51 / 15.3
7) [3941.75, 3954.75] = 0.45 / 15.1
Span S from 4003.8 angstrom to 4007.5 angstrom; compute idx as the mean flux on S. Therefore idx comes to 22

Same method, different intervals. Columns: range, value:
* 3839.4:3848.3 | 10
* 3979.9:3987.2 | 19.5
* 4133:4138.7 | 22.2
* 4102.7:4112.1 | 22.1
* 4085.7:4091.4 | 25.5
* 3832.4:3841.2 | 8.8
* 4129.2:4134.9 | 21.7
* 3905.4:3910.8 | 15.9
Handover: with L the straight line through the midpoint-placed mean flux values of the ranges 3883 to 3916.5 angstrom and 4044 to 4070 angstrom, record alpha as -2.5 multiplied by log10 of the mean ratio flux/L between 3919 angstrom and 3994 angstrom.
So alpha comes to 0.22 mag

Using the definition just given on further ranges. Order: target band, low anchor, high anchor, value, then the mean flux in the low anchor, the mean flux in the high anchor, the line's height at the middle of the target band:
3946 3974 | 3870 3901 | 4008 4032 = 0.382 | 12.8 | 23.6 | 18.8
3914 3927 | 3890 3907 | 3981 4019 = 0.151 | 14.6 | 21.6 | 16.1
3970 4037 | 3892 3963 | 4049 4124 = -0.156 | 13.8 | 22.5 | 18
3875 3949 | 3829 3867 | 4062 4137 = 0.027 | 10.3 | 22.6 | 13.5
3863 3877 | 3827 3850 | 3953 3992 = -0.200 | 9.51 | 15.1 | 10.8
